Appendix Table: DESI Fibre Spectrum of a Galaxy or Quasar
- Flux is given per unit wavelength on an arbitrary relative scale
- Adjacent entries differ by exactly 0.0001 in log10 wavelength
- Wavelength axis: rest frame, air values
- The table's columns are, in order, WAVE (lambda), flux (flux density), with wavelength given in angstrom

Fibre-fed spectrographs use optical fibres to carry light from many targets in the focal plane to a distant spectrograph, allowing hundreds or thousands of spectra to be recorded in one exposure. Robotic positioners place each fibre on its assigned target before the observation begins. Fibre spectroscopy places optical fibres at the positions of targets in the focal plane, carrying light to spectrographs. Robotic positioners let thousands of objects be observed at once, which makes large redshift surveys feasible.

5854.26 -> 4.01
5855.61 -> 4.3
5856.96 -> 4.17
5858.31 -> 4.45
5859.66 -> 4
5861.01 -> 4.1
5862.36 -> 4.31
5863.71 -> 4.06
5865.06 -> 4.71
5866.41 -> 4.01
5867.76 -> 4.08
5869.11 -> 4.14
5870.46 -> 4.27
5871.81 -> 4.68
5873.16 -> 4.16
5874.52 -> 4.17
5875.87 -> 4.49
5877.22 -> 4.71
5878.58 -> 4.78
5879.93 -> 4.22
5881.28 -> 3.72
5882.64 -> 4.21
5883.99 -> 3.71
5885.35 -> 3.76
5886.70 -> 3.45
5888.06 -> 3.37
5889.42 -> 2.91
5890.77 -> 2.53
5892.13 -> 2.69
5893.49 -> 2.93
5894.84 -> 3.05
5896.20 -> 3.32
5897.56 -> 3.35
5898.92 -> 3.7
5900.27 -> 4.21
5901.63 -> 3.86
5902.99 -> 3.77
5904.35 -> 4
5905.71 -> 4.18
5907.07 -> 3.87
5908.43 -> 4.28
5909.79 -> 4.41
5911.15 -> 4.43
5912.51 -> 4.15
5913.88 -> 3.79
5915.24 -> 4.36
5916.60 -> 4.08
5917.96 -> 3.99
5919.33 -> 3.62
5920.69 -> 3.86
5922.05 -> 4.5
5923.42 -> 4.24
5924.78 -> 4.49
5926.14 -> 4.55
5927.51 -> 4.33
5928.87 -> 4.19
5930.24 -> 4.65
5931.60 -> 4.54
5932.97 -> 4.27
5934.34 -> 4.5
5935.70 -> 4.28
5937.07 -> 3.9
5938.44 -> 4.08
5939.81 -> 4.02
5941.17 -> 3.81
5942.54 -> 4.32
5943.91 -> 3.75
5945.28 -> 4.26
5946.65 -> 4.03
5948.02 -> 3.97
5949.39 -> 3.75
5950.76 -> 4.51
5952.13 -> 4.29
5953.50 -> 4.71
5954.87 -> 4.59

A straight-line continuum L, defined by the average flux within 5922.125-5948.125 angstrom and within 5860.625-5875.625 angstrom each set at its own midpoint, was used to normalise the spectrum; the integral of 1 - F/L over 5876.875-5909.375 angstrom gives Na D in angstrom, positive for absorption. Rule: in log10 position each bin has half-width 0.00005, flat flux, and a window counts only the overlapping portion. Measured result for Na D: 4.3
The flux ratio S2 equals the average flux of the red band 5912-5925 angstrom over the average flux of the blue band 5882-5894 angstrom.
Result 1.25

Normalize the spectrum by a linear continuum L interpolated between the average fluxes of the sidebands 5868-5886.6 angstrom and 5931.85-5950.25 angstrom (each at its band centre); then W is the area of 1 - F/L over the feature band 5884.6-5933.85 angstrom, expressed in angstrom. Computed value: 3.1 angstrom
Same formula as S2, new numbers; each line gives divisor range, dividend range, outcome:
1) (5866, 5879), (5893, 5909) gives 0.85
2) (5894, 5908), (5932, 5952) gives 1.10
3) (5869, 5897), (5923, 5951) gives 1.12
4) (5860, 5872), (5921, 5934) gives 1.04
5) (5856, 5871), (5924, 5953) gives 1.00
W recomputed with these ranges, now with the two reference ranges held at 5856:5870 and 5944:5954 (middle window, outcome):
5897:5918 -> 0.80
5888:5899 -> 3.01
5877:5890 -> 1.05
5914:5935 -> -0.39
